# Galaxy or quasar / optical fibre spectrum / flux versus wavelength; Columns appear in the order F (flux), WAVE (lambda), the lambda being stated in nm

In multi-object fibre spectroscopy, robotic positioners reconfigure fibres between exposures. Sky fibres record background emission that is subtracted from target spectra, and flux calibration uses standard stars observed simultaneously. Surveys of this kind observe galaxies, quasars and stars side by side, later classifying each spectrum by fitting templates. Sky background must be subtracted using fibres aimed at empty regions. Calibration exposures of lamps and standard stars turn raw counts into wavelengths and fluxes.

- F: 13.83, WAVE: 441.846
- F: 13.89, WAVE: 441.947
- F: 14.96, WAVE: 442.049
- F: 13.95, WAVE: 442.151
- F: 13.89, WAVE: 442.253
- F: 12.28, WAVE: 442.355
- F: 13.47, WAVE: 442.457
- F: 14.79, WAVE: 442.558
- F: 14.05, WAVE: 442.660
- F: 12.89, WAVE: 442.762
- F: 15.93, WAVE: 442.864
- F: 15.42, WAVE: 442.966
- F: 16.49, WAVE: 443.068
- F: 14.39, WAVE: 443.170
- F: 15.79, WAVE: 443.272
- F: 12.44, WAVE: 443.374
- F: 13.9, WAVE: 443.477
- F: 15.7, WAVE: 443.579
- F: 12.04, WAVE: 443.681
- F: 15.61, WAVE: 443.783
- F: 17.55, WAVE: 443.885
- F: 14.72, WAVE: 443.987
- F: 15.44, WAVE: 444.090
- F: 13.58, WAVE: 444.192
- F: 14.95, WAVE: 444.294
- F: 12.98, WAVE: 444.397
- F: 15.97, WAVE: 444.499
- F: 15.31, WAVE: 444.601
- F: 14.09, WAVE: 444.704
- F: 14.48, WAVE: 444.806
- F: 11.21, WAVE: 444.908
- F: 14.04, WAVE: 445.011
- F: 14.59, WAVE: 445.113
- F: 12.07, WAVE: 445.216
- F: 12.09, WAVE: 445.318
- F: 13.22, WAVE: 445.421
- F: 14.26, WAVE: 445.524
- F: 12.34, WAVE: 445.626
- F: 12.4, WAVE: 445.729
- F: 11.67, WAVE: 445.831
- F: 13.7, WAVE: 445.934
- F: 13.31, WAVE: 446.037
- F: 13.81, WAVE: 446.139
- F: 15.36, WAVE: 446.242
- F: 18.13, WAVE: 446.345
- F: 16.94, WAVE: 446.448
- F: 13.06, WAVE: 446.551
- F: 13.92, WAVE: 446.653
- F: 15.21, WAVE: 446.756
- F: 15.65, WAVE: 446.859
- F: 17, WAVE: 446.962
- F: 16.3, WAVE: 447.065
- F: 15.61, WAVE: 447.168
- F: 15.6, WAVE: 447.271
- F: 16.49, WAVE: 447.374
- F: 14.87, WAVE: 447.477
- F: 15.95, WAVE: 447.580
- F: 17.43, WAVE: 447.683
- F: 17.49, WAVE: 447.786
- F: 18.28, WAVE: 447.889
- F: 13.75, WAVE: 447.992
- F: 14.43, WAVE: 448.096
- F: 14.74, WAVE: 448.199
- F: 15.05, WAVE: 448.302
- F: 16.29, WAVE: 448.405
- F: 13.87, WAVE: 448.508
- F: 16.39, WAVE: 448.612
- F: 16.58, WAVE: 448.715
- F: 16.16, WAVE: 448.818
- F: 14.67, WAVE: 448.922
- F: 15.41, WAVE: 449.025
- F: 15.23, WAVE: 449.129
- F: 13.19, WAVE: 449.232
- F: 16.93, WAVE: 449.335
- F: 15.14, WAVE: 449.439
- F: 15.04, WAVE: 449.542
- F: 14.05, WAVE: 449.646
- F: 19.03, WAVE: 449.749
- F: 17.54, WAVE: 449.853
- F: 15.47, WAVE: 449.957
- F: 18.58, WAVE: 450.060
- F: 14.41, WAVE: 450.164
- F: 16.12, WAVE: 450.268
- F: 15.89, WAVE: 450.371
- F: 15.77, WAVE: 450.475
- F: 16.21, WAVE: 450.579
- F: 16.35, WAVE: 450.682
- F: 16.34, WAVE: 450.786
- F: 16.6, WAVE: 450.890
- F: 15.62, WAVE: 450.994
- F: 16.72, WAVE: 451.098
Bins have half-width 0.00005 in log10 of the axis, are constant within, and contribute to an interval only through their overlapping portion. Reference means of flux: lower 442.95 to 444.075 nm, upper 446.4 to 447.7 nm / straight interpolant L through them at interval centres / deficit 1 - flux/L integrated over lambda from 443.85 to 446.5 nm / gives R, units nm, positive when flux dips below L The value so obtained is 0.19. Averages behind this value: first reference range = 14.9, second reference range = 15.6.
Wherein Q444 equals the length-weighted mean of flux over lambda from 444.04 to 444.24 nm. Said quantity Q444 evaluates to 14.5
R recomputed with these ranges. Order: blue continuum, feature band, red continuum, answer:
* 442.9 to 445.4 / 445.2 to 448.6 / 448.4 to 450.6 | 0.046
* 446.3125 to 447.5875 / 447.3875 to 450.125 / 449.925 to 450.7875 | 0.018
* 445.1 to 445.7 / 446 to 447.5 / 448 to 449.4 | -0.167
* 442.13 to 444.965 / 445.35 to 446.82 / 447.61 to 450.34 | 0.097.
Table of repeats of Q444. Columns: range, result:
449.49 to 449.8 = 16.1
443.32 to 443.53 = 13.2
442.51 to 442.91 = 14.4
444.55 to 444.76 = 14.7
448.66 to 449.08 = 15.7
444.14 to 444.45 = 13.9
